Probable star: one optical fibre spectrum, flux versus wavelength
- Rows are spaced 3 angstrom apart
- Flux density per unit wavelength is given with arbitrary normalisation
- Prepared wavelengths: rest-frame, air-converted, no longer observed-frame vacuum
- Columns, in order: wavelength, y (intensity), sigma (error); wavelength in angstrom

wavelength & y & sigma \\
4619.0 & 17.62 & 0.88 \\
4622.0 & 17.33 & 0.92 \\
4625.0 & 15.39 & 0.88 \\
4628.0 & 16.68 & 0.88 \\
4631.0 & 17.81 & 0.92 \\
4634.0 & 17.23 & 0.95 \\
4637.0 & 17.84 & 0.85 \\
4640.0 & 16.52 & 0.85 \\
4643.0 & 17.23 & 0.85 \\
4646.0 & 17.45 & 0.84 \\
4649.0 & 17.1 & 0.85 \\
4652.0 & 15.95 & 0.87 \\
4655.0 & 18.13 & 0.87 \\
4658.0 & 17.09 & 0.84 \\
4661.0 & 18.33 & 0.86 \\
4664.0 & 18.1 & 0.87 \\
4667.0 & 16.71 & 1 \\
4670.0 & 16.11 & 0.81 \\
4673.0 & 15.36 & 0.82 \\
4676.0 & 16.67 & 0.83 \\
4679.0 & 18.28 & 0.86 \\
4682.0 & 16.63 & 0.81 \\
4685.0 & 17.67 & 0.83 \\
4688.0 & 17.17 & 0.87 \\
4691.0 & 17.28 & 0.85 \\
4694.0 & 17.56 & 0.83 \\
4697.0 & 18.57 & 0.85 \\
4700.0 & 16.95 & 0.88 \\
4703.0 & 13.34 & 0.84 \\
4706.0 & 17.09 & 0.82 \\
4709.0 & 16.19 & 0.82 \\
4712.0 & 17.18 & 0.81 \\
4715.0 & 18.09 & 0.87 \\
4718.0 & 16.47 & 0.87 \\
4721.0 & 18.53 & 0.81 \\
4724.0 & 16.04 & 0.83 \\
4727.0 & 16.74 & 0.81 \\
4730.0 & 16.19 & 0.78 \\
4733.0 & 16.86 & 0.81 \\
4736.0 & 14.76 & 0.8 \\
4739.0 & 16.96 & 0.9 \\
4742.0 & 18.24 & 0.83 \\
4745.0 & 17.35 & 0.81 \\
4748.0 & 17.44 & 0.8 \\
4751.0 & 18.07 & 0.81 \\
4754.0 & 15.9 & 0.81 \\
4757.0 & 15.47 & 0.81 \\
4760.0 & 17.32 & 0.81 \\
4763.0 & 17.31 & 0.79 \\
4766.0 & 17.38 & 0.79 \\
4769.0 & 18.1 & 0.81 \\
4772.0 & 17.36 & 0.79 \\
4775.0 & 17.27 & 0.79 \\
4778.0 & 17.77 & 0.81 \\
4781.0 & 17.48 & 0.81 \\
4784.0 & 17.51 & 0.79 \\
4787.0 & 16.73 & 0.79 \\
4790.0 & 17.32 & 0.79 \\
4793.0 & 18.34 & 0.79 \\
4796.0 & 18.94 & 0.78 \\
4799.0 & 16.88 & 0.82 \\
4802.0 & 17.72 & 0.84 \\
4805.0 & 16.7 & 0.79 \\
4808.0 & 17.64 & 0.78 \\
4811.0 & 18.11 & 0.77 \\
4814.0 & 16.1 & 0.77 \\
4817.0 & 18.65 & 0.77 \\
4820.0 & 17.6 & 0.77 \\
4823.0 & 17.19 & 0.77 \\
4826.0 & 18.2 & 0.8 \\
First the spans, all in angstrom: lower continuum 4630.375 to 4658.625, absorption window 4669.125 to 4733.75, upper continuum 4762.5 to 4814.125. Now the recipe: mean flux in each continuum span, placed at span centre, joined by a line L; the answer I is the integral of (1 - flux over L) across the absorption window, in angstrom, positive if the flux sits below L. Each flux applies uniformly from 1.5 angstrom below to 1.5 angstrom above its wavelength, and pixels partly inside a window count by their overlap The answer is 1.8 angstrom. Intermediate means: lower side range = 17.2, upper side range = 17.5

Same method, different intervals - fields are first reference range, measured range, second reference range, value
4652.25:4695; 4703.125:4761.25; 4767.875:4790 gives 1.7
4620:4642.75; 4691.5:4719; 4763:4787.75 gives 0.6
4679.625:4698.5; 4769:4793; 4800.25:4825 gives 0.0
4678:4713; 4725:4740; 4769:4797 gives 0.9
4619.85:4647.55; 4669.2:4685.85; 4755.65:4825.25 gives 0.4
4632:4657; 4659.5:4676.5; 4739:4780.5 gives 0.3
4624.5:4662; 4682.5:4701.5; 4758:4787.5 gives -0.3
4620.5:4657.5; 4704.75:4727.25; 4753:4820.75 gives 0.2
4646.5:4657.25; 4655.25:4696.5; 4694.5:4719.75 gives -0.6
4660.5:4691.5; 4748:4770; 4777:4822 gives 0.4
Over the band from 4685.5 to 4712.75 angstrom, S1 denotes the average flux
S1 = 16.8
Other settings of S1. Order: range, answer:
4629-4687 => 17.2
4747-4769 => 17.1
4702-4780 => 16.9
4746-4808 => 17.4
